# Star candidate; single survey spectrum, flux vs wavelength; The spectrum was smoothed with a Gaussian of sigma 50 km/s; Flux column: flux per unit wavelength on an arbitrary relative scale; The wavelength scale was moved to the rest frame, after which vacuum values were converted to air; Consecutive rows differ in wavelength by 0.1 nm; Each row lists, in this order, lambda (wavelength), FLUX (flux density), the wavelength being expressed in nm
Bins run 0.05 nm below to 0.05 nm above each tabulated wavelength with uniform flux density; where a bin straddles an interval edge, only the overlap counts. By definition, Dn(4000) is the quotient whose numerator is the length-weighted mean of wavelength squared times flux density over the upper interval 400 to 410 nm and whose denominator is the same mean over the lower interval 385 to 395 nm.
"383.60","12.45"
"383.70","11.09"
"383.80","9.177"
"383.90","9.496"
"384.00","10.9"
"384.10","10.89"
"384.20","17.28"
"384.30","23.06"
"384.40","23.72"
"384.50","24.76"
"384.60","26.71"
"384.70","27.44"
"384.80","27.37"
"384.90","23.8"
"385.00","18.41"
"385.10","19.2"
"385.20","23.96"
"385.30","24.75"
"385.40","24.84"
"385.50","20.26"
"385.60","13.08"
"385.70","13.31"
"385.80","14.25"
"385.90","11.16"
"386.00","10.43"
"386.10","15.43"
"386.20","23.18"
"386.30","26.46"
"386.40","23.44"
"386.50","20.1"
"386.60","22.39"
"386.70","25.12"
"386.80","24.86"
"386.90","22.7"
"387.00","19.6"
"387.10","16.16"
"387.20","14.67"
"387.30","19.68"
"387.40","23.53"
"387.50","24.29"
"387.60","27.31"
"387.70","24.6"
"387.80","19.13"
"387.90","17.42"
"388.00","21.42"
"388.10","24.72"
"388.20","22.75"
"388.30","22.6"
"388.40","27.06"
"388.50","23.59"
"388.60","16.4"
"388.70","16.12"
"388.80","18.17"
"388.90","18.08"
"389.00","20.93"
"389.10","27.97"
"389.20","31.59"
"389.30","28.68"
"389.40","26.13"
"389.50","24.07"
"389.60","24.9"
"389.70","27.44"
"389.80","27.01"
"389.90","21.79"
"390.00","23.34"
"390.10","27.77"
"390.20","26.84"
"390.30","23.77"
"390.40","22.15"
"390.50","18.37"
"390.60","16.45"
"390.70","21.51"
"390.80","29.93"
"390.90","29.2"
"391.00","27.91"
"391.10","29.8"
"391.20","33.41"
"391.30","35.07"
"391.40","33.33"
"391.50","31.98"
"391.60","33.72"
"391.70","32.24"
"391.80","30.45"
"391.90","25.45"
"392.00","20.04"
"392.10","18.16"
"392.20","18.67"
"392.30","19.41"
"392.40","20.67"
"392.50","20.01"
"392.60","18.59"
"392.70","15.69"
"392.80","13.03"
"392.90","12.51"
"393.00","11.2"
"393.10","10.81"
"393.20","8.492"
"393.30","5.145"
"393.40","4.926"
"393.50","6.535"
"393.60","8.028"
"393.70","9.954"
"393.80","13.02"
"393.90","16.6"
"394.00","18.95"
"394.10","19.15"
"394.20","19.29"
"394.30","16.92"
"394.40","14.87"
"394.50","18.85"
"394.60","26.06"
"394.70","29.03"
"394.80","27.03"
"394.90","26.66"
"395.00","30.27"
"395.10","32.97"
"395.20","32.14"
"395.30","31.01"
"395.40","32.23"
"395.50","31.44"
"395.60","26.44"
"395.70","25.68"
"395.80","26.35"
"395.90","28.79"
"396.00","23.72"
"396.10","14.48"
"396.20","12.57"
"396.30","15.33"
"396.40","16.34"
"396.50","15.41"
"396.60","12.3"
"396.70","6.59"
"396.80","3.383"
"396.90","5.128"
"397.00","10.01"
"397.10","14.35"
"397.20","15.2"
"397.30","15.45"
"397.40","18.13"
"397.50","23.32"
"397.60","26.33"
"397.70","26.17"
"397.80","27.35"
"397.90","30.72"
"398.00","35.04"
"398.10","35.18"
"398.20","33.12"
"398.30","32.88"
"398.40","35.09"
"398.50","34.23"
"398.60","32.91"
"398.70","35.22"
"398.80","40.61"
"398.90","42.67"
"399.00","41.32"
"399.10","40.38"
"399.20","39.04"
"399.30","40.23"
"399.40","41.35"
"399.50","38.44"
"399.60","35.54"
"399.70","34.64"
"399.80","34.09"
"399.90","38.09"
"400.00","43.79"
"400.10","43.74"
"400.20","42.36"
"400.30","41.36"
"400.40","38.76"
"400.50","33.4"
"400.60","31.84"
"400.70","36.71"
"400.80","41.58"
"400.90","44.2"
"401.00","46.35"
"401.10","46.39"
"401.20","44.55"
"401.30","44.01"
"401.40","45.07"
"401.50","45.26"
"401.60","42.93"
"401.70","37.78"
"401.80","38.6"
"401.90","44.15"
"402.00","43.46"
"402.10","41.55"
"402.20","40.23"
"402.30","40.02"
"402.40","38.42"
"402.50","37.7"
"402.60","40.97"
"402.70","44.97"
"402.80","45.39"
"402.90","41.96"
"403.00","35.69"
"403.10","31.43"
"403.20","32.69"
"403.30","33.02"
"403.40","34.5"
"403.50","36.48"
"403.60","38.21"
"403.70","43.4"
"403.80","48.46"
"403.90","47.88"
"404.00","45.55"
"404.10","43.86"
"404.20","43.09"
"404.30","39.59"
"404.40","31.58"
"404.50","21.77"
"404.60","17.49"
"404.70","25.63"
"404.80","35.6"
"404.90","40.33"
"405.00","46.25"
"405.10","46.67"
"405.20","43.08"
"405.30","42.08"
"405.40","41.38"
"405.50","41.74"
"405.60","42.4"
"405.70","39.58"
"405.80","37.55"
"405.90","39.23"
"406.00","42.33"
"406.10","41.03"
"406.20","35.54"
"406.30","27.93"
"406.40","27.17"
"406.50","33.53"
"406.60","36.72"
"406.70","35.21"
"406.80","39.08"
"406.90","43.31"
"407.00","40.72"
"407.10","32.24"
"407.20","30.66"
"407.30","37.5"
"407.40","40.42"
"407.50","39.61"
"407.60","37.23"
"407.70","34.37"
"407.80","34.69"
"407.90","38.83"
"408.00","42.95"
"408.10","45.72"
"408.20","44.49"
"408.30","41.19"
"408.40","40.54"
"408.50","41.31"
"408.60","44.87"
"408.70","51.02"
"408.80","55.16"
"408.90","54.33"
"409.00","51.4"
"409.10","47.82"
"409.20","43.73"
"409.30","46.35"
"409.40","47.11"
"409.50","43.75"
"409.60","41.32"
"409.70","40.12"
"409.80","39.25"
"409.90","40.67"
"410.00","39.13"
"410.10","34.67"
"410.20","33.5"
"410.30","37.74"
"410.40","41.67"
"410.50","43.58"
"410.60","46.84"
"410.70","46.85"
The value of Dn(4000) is 2.05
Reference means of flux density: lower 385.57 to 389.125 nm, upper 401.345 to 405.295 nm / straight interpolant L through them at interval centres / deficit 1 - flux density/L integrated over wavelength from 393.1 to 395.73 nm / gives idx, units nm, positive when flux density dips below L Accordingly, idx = 0.800 nm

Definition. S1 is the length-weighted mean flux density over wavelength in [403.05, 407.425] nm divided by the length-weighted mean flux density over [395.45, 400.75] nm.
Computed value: 1.3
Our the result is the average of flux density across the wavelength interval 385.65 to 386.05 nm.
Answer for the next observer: 12.3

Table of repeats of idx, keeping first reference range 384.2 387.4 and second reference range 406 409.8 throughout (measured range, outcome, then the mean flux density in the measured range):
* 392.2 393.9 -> 0.907 nm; 12.7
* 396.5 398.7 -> 0.629 nm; 22.6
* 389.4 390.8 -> 0.047 nm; 23.8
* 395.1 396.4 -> 0.206 nm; 25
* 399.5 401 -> -0.220 nm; 38.8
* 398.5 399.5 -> -0.192 nm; 39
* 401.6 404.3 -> -0.305 nm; 40.4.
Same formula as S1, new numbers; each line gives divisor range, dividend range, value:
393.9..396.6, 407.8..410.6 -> 1.87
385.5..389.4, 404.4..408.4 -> 1.79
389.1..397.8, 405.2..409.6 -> 1.92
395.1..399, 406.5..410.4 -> 1.67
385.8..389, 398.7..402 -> 1.97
